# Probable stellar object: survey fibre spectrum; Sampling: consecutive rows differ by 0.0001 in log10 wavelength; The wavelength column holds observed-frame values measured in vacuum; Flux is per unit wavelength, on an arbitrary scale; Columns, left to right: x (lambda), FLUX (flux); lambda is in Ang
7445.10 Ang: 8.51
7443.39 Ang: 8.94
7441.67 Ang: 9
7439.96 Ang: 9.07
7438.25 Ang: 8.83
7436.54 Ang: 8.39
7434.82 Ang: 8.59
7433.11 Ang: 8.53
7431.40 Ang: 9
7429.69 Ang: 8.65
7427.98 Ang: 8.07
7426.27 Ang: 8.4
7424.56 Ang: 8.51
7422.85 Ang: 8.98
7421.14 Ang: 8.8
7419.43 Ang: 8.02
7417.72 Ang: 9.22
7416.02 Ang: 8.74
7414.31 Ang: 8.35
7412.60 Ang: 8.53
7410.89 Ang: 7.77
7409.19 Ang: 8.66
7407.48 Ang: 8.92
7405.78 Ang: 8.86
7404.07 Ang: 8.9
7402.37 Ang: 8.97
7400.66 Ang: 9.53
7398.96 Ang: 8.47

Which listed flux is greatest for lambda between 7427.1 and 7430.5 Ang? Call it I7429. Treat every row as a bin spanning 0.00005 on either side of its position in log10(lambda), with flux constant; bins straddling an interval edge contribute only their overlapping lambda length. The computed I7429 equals 8.65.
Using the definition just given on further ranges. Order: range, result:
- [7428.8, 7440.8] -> 9.07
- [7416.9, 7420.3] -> 9.22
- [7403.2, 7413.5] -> 8.92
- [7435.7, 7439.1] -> 8.83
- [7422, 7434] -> 9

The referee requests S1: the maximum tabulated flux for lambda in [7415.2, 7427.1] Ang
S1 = 9.22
